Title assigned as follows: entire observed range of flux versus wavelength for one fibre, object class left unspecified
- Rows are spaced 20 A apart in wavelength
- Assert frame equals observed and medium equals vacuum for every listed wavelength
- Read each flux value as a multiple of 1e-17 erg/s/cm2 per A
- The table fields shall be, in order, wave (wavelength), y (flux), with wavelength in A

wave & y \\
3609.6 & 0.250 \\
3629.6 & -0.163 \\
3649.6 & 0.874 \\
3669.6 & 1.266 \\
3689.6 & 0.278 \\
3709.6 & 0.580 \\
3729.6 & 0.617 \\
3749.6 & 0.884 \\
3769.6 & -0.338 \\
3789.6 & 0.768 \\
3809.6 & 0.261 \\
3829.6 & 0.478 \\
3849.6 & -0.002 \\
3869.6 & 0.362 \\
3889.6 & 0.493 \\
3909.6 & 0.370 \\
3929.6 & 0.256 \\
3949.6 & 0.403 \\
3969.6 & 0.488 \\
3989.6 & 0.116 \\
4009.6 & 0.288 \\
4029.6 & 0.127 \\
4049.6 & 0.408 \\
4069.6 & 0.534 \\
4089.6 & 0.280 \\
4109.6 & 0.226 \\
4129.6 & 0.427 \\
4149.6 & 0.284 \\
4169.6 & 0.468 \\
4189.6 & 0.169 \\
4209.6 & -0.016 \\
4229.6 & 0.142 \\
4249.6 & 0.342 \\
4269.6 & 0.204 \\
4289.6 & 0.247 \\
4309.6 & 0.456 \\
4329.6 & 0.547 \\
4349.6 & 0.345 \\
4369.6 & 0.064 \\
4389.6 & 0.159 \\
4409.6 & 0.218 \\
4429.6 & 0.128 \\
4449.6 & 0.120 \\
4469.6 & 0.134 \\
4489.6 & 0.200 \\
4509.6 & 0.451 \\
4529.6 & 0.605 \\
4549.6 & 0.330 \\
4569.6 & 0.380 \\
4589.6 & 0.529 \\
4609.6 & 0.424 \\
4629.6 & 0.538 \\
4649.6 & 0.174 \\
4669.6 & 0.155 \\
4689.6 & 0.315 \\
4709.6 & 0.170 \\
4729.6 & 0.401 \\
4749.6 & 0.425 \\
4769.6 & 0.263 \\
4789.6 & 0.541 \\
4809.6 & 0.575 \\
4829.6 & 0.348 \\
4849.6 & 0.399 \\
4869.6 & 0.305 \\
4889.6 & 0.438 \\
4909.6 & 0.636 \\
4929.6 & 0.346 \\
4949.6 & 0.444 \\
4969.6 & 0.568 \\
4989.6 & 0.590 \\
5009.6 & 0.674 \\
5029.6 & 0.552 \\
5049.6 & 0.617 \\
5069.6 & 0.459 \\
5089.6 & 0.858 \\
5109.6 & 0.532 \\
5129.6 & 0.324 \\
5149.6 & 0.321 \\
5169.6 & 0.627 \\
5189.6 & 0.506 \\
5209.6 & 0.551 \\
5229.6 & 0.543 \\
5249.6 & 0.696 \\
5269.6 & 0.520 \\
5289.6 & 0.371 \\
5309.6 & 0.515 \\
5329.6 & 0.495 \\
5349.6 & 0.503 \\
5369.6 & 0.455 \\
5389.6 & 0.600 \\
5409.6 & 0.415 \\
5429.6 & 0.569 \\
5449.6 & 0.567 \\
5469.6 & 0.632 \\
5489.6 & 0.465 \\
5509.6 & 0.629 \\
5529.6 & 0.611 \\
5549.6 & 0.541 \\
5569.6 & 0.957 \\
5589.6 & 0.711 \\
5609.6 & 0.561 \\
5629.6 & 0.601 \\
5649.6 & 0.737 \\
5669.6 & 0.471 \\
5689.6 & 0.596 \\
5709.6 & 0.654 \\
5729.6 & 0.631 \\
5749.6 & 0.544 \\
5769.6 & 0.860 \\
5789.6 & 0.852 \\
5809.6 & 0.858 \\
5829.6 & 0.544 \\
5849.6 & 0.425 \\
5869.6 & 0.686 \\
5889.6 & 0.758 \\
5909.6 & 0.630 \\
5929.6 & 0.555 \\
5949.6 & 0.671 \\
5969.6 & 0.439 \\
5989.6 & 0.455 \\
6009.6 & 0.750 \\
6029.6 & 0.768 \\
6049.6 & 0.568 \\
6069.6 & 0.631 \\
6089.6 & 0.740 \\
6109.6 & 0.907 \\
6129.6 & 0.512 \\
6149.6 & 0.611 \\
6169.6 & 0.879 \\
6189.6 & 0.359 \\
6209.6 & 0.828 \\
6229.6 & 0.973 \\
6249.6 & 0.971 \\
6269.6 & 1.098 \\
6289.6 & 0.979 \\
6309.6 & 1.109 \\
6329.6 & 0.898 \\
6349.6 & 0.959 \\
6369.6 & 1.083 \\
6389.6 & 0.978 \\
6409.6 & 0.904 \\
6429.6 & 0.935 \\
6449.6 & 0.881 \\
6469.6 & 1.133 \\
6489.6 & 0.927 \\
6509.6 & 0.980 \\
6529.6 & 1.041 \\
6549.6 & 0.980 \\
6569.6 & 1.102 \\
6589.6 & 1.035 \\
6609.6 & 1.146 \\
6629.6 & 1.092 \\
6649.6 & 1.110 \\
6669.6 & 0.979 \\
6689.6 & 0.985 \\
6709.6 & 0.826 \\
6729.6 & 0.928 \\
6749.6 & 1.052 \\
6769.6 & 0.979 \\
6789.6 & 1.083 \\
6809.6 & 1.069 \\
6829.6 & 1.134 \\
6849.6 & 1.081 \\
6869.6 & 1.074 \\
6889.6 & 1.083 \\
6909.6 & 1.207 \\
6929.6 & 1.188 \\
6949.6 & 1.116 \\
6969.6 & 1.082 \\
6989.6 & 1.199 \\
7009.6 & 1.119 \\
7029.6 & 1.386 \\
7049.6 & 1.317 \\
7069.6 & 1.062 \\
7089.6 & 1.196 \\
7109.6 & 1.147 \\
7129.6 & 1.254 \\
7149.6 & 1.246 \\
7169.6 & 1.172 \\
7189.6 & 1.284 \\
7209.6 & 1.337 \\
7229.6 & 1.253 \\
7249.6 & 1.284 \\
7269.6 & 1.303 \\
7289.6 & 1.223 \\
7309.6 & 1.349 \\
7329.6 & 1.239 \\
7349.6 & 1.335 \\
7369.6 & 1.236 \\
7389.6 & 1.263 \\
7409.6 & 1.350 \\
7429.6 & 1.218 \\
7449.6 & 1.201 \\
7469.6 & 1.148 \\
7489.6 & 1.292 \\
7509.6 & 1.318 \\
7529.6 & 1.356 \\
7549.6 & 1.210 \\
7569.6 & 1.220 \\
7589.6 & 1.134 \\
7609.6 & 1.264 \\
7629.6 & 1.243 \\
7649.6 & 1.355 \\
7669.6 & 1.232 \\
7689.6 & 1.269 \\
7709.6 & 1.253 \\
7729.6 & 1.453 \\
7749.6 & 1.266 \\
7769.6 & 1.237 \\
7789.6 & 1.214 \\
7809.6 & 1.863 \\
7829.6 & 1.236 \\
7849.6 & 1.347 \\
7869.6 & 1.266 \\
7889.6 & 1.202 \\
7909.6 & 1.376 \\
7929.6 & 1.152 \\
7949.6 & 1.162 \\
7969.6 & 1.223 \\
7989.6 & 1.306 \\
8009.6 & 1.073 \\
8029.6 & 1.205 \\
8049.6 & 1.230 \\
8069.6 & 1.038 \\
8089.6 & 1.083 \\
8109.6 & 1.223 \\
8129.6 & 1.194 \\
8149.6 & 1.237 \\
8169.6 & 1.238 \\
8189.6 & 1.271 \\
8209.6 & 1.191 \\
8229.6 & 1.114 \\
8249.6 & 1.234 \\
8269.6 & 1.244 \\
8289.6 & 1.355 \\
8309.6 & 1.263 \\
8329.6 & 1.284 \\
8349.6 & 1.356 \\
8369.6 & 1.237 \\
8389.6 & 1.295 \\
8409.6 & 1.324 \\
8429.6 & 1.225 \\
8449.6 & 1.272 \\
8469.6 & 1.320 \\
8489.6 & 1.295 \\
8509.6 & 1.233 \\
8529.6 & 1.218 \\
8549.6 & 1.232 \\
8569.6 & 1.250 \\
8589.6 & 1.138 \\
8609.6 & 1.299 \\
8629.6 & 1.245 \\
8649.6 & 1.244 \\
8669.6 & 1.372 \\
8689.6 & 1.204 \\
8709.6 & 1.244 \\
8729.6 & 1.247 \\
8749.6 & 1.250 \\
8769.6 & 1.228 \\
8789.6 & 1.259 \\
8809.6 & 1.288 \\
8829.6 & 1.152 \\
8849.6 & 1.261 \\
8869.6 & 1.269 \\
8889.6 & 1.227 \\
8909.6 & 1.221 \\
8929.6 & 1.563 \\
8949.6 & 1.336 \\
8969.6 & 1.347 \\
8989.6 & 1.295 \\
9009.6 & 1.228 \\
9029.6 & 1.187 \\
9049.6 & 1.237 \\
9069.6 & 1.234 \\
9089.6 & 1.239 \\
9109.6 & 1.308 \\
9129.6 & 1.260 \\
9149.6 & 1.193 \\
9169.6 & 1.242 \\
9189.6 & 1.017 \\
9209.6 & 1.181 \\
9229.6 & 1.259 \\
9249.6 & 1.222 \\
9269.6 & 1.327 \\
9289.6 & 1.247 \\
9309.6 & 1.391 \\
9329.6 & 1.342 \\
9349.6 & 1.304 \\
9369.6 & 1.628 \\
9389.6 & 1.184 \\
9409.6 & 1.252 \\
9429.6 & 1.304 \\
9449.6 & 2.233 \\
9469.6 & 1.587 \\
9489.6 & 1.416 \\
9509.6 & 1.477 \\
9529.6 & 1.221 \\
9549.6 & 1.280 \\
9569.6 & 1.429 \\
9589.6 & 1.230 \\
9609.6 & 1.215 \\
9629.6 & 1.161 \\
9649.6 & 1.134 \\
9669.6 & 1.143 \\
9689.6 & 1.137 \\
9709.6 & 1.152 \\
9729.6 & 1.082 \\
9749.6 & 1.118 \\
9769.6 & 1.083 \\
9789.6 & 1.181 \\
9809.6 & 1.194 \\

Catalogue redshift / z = 0.560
